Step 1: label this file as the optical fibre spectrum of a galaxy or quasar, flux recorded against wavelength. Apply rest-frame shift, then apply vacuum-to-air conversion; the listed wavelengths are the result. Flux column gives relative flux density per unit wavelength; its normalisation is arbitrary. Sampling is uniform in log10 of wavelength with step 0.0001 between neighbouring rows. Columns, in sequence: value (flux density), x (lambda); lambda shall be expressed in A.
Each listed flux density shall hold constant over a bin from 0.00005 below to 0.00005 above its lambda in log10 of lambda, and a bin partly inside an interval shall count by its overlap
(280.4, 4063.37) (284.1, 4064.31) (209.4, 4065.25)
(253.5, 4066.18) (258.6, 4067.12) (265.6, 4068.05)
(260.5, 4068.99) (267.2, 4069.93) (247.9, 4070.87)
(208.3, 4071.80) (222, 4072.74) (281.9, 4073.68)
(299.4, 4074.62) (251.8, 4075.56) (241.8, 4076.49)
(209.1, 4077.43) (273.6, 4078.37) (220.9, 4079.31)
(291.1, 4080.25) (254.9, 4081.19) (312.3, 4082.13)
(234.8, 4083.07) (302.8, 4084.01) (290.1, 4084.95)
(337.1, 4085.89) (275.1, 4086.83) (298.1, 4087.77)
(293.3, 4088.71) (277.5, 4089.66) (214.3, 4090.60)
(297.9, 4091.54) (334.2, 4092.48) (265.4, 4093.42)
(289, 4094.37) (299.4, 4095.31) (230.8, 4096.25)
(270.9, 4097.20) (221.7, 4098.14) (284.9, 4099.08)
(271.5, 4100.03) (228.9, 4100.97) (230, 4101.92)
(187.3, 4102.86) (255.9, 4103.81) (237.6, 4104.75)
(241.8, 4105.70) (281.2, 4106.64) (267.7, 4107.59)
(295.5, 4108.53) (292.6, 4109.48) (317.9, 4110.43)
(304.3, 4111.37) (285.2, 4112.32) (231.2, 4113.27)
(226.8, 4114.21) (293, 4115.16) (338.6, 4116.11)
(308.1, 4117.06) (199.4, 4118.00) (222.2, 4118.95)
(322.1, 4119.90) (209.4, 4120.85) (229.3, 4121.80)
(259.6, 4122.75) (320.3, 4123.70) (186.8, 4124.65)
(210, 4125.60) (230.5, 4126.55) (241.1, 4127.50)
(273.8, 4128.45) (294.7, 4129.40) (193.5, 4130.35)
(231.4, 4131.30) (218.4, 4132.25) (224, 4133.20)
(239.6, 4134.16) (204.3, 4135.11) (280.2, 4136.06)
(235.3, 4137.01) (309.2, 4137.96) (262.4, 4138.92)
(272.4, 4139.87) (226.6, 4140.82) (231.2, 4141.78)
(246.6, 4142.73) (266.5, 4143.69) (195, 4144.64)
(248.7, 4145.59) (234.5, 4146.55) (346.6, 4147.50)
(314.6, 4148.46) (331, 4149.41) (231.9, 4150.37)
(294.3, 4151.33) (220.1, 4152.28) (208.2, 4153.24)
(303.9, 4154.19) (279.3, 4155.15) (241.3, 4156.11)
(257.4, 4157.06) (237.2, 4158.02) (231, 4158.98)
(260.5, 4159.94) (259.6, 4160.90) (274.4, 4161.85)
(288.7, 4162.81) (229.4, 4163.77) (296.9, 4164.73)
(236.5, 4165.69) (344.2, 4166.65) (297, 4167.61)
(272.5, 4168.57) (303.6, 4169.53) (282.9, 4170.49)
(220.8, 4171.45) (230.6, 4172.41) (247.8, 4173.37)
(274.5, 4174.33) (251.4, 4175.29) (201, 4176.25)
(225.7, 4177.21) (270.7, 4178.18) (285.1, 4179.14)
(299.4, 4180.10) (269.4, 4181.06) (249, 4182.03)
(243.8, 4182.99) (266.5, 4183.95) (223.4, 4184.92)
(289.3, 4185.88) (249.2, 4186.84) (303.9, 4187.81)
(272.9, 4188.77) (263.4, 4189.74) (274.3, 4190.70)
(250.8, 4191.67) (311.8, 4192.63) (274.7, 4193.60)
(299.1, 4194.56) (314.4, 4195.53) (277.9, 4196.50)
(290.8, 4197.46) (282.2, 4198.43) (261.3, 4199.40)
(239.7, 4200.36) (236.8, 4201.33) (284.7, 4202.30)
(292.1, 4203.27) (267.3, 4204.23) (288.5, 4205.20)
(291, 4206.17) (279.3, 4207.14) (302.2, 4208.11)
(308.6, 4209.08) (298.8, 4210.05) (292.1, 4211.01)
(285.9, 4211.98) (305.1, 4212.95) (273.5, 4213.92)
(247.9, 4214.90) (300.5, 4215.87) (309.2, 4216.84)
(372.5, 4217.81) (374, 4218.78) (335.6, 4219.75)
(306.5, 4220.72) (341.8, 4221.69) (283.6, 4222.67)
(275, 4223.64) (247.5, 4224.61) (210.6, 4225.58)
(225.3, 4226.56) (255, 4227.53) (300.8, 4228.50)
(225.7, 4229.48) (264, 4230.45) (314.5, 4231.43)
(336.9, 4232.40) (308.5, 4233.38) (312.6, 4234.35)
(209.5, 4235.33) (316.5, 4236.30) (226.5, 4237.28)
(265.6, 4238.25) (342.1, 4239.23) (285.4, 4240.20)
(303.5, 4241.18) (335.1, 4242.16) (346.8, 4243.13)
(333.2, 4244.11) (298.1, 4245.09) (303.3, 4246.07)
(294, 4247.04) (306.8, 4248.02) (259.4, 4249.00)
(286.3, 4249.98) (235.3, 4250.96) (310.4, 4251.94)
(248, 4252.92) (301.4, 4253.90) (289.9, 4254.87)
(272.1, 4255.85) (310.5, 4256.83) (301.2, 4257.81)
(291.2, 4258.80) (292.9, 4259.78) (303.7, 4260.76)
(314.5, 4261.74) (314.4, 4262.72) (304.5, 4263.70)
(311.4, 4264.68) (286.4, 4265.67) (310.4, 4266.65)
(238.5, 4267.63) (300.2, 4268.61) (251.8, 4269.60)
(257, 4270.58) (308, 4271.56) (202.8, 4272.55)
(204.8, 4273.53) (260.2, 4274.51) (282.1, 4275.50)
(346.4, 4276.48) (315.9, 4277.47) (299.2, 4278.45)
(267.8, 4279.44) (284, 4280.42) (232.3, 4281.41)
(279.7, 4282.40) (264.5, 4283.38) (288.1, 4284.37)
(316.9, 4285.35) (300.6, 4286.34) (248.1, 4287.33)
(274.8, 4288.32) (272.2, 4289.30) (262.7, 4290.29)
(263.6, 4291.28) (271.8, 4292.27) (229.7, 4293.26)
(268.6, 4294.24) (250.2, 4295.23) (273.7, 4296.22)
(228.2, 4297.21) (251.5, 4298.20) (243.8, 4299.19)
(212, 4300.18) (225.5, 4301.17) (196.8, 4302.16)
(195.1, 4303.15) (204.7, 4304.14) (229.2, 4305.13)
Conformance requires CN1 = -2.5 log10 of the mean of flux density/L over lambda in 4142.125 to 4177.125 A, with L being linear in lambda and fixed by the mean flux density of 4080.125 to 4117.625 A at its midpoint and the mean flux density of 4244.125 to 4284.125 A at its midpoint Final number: 0.06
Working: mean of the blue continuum 274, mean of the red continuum 284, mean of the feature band 262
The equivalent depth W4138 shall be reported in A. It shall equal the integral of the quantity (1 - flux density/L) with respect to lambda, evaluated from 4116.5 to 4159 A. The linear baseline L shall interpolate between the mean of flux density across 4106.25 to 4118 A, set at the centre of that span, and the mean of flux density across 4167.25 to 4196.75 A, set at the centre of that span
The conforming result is 3.9 A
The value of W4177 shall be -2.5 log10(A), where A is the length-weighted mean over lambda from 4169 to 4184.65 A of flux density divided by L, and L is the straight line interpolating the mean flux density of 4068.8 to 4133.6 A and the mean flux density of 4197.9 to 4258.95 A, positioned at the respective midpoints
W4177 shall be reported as 0.08 mag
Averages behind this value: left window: 261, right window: 289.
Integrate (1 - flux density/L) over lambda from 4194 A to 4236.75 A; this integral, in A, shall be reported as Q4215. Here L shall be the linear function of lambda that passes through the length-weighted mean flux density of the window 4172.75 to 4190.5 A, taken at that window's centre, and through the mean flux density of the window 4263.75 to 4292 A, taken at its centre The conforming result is -3.4 A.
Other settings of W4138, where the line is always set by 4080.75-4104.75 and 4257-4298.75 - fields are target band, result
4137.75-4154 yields 0.6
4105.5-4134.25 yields 1.3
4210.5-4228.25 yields -1.1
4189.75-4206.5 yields -0.3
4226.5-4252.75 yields -1.3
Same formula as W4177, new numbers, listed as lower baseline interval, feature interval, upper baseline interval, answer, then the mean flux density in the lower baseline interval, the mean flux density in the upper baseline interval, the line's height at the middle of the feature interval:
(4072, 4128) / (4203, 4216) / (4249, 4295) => -0.05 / 264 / 280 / 274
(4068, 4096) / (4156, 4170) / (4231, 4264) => 0.05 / 270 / 296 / 283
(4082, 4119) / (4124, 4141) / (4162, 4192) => 0.11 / 271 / 265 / 269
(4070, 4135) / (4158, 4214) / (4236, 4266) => 0.03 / 260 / 296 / 281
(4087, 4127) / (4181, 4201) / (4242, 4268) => 0.04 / 263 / 296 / 282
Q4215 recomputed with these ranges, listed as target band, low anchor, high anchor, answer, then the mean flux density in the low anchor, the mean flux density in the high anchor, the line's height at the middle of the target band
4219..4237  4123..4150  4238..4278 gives -0.1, 252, 291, 281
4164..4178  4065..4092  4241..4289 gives 0.7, 264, 287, 276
